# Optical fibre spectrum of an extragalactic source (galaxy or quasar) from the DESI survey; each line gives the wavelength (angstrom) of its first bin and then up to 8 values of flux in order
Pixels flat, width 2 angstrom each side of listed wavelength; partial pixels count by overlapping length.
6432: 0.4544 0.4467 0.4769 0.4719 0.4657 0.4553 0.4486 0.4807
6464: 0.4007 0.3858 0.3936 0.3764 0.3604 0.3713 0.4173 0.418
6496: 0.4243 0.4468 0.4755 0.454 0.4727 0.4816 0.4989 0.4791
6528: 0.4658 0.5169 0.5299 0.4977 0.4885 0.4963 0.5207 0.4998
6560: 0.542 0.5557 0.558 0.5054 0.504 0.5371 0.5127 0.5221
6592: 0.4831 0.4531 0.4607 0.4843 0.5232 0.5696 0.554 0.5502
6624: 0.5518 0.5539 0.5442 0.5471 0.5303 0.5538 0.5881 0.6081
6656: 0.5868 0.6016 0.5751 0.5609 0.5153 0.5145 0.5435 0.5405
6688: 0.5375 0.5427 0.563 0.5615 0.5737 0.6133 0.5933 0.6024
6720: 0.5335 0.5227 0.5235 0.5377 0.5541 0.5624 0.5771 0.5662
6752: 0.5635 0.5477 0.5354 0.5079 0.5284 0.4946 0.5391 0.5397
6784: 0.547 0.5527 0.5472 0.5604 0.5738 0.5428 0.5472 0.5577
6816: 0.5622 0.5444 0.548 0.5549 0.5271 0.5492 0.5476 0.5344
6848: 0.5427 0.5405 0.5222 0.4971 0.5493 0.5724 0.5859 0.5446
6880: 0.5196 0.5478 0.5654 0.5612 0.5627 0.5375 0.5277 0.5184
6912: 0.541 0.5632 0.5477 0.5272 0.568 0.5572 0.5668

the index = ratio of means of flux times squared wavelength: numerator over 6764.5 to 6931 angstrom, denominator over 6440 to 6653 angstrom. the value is 1.22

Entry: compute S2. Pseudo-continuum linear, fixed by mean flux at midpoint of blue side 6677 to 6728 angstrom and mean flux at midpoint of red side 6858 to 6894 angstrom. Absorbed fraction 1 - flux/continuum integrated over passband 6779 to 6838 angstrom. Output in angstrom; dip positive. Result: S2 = 0.2 angstrom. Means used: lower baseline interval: 0.558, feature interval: 0.55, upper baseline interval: 0.549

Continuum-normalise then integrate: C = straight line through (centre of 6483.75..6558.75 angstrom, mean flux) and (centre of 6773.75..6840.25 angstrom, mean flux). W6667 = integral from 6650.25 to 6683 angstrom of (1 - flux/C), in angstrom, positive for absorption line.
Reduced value -3.2 angstrom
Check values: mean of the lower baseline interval 0.474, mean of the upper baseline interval 0.549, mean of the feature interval 0.562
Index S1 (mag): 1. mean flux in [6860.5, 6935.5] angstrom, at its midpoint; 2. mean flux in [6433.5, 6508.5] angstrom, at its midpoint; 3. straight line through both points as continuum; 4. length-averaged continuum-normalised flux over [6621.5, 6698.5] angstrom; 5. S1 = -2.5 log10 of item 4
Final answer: -0.15 mag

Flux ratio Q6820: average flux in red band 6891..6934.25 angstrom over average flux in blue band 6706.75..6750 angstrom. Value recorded 0.97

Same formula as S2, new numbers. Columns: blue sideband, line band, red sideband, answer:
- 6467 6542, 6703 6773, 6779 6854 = -4.0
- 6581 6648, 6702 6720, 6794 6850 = -1.7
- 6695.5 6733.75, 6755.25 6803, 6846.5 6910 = 1.3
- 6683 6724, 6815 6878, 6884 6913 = 0.6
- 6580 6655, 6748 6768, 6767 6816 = 0.1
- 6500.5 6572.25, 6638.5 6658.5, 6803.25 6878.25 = -2.2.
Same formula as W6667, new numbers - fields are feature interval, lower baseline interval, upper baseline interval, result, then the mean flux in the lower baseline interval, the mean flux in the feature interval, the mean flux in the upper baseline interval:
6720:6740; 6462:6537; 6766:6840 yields -0.66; 0.439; 0.537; 0.545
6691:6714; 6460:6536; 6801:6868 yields -3.37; 0.439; 0.576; 0.543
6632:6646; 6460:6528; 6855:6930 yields -2.10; 0.431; 0.544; 0.546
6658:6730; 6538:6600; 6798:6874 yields -3.97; 0.51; 0.557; 0.547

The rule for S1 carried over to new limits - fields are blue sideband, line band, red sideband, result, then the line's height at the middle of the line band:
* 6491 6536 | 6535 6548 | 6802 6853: -0.05 mag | 0.477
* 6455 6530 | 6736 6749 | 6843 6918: -0.13 mag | 0.505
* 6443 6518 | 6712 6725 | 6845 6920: -0.13 mag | 0.498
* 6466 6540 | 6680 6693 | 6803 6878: -0.09 mag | 0.499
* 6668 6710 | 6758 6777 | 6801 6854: 0.06 mag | 0.549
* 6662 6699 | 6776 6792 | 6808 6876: 0.00 mag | 0.545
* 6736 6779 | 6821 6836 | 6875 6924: 0.00 mag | 0.543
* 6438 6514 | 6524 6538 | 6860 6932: -0.12 mag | 0.447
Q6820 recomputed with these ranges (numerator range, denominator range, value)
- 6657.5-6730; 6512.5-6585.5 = 1.09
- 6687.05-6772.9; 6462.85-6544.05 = 1.24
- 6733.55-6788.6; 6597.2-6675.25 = 0.99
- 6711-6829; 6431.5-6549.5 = 1.21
